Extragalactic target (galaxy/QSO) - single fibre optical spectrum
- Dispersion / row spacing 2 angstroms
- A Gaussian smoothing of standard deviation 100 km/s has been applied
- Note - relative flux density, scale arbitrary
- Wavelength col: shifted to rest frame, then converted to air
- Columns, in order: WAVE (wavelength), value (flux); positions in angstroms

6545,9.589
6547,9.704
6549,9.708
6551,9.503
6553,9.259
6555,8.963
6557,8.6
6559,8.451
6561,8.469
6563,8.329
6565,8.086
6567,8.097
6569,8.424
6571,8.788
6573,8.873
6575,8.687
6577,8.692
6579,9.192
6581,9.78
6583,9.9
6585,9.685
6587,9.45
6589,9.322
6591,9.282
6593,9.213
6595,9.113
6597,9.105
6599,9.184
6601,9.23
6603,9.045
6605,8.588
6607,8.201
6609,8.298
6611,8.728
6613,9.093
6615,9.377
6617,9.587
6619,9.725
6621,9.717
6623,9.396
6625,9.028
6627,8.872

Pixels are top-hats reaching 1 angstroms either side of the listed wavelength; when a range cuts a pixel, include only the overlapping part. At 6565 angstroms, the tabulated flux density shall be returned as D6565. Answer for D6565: 8.086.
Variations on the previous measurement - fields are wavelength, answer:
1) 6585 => 9.685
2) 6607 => 8.201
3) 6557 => 8.6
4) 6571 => 8.788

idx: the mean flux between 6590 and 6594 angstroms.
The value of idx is 9.25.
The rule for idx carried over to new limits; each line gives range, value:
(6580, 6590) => 9.63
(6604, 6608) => 8.39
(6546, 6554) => 9.54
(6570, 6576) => 8.78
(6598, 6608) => 8.85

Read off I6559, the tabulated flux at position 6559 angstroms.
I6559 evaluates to 8.451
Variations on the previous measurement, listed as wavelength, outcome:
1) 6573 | 8.873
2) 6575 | 8.687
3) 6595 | 9.113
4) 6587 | 9.45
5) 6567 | 8.097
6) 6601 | 9.23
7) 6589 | 9.322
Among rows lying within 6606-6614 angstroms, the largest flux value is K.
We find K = 9.093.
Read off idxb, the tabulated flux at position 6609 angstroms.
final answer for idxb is 8.298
